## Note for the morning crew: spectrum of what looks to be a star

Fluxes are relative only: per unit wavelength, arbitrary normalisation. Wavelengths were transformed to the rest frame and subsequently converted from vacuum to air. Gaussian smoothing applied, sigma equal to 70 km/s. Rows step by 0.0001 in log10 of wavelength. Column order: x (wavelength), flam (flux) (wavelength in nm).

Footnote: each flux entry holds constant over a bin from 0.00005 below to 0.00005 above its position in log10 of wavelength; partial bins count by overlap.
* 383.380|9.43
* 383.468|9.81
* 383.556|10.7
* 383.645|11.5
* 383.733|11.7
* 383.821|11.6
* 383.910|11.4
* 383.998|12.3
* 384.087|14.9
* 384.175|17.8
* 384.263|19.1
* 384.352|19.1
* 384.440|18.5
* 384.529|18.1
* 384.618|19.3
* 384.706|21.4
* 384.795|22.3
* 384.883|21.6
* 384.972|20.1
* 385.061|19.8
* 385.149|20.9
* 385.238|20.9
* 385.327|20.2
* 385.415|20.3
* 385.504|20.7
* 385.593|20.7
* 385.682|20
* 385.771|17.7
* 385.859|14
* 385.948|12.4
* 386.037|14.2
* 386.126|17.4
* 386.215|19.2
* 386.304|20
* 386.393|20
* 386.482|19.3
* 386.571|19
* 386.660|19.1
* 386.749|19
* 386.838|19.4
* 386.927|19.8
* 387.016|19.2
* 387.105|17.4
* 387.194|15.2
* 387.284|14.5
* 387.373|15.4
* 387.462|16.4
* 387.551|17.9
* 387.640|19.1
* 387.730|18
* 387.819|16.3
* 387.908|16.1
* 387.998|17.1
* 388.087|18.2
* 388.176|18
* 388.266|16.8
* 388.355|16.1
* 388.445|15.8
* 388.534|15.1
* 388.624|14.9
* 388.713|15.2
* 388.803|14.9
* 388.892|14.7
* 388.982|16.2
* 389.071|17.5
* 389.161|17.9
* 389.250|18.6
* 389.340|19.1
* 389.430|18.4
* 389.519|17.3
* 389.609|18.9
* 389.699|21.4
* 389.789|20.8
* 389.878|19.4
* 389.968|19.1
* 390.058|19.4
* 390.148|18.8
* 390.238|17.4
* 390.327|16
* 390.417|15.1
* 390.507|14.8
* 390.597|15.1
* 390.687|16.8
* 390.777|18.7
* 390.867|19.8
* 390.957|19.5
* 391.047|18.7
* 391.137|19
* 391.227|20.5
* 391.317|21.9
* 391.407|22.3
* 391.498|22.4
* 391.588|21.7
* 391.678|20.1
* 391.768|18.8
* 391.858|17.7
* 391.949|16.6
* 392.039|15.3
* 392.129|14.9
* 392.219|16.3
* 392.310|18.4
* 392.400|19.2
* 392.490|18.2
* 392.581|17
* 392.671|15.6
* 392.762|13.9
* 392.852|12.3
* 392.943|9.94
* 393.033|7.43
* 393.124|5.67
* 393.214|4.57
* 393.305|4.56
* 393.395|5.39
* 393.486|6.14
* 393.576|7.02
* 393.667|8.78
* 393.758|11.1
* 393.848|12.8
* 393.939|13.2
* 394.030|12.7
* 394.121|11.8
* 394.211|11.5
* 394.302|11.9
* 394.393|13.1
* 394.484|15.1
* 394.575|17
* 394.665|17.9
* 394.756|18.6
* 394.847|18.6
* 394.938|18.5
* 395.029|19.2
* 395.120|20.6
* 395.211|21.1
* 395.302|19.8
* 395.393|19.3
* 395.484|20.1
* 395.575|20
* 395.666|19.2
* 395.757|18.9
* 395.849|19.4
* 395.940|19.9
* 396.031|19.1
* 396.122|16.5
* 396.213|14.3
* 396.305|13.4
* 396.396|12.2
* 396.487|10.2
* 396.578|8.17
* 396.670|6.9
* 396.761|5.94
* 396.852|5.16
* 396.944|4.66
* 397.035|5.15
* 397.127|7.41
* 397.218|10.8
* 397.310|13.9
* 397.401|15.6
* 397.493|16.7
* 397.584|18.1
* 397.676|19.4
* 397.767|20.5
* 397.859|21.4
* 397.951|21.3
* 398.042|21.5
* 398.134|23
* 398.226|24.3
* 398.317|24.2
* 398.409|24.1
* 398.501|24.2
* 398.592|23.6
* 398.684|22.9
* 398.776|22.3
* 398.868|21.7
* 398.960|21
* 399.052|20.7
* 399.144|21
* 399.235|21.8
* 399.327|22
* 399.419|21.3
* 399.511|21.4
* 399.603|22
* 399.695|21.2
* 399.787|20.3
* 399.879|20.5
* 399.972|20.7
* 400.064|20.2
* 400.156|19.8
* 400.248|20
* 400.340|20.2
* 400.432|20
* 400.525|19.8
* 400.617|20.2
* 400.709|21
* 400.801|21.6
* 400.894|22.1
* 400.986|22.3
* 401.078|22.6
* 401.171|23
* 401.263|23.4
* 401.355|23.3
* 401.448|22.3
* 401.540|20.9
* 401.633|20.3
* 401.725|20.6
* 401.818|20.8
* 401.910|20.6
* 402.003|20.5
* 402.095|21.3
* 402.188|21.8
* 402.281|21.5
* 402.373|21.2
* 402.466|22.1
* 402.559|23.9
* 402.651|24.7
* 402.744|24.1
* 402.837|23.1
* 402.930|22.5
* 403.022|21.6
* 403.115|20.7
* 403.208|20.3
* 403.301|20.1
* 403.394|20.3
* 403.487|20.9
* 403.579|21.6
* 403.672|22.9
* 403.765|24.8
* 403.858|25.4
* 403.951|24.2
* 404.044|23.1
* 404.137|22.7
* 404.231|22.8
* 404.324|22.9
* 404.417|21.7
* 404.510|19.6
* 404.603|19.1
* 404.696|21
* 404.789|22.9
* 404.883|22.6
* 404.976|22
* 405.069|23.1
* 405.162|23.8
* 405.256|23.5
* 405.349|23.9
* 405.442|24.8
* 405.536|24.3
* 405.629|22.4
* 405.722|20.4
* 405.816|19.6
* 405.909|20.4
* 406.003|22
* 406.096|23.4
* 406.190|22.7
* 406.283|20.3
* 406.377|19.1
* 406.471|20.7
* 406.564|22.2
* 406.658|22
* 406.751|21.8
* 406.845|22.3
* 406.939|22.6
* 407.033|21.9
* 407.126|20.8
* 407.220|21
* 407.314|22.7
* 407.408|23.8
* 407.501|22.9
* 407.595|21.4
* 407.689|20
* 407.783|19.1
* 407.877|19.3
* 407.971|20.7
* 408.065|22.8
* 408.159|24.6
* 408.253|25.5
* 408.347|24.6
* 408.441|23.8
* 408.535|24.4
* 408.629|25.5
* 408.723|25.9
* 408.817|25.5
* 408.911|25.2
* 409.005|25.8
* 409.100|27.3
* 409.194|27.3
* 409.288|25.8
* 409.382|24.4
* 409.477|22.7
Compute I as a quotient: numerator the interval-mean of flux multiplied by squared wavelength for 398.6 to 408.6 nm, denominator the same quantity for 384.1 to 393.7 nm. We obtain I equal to 1.4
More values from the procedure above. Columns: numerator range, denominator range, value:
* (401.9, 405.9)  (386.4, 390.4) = 1.37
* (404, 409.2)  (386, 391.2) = 1.40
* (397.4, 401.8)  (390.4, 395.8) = 1.41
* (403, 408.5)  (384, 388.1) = 1.33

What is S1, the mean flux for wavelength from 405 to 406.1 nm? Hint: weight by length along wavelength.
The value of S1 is 22.6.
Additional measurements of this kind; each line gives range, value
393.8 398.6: 16.2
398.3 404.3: 21.8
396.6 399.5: 17.8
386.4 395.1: 16.2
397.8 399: 22.7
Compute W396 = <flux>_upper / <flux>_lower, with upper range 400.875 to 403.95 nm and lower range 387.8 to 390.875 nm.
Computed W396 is 1.3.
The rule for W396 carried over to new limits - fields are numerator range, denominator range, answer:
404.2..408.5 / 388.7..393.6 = 1.36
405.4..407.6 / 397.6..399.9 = 1.00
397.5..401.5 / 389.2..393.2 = 1.24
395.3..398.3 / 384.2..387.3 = 0.82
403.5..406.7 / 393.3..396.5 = 1.47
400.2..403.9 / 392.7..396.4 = 1.53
